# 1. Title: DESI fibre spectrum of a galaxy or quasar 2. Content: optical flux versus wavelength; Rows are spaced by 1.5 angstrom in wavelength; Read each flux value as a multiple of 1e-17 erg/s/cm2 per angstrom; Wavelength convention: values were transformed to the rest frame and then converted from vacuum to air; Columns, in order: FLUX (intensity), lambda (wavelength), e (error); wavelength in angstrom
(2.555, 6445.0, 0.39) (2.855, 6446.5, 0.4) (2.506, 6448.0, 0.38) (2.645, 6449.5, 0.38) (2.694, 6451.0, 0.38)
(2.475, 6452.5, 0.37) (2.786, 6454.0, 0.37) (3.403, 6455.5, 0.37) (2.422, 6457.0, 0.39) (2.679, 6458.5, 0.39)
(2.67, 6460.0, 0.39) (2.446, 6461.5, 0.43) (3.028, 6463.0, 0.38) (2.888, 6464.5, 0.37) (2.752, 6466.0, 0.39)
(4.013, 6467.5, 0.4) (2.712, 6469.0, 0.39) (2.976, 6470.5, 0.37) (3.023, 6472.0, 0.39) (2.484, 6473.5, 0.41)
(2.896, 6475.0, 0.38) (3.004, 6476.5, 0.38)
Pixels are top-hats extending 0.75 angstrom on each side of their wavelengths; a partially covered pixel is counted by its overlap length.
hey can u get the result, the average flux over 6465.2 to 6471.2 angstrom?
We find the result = 3.11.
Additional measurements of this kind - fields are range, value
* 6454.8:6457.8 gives 2.9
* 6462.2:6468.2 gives 3.16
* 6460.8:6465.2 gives 2.79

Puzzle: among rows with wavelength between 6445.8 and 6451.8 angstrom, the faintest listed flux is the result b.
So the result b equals 2.506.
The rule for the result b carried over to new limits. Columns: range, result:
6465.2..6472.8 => 2.712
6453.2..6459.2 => 2.422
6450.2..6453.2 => 2.475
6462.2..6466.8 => 2.752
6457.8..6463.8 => 2.446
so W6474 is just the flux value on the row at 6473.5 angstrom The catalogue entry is 2.484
